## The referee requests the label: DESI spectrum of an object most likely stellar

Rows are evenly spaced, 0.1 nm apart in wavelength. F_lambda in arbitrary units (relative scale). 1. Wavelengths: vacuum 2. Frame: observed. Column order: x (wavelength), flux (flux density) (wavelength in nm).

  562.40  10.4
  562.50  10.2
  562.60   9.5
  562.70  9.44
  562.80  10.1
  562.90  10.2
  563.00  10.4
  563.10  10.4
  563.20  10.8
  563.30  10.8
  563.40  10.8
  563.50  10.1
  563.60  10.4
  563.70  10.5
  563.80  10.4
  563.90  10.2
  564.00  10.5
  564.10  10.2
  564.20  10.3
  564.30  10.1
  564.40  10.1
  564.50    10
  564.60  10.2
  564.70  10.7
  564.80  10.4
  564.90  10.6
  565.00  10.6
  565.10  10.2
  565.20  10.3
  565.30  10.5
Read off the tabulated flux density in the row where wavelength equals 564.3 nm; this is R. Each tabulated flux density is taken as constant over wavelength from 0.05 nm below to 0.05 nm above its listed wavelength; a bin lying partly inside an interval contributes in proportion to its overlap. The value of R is 10.1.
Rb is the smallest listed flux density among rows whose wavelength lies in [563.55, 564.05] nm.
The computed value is 10.2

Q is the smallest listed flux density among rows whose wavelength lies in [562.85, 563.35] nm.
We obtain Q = 10.2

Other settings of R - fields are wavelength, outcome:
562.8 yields 10.1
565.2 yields 10.3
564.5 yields 10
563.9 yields 10.2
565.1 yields 10.2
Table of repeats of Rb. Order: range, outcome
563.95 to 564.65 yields 10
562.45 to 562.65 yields 9.5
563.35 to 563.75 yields 10.1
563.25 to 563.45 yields 10.8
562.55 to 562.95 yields 9.44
